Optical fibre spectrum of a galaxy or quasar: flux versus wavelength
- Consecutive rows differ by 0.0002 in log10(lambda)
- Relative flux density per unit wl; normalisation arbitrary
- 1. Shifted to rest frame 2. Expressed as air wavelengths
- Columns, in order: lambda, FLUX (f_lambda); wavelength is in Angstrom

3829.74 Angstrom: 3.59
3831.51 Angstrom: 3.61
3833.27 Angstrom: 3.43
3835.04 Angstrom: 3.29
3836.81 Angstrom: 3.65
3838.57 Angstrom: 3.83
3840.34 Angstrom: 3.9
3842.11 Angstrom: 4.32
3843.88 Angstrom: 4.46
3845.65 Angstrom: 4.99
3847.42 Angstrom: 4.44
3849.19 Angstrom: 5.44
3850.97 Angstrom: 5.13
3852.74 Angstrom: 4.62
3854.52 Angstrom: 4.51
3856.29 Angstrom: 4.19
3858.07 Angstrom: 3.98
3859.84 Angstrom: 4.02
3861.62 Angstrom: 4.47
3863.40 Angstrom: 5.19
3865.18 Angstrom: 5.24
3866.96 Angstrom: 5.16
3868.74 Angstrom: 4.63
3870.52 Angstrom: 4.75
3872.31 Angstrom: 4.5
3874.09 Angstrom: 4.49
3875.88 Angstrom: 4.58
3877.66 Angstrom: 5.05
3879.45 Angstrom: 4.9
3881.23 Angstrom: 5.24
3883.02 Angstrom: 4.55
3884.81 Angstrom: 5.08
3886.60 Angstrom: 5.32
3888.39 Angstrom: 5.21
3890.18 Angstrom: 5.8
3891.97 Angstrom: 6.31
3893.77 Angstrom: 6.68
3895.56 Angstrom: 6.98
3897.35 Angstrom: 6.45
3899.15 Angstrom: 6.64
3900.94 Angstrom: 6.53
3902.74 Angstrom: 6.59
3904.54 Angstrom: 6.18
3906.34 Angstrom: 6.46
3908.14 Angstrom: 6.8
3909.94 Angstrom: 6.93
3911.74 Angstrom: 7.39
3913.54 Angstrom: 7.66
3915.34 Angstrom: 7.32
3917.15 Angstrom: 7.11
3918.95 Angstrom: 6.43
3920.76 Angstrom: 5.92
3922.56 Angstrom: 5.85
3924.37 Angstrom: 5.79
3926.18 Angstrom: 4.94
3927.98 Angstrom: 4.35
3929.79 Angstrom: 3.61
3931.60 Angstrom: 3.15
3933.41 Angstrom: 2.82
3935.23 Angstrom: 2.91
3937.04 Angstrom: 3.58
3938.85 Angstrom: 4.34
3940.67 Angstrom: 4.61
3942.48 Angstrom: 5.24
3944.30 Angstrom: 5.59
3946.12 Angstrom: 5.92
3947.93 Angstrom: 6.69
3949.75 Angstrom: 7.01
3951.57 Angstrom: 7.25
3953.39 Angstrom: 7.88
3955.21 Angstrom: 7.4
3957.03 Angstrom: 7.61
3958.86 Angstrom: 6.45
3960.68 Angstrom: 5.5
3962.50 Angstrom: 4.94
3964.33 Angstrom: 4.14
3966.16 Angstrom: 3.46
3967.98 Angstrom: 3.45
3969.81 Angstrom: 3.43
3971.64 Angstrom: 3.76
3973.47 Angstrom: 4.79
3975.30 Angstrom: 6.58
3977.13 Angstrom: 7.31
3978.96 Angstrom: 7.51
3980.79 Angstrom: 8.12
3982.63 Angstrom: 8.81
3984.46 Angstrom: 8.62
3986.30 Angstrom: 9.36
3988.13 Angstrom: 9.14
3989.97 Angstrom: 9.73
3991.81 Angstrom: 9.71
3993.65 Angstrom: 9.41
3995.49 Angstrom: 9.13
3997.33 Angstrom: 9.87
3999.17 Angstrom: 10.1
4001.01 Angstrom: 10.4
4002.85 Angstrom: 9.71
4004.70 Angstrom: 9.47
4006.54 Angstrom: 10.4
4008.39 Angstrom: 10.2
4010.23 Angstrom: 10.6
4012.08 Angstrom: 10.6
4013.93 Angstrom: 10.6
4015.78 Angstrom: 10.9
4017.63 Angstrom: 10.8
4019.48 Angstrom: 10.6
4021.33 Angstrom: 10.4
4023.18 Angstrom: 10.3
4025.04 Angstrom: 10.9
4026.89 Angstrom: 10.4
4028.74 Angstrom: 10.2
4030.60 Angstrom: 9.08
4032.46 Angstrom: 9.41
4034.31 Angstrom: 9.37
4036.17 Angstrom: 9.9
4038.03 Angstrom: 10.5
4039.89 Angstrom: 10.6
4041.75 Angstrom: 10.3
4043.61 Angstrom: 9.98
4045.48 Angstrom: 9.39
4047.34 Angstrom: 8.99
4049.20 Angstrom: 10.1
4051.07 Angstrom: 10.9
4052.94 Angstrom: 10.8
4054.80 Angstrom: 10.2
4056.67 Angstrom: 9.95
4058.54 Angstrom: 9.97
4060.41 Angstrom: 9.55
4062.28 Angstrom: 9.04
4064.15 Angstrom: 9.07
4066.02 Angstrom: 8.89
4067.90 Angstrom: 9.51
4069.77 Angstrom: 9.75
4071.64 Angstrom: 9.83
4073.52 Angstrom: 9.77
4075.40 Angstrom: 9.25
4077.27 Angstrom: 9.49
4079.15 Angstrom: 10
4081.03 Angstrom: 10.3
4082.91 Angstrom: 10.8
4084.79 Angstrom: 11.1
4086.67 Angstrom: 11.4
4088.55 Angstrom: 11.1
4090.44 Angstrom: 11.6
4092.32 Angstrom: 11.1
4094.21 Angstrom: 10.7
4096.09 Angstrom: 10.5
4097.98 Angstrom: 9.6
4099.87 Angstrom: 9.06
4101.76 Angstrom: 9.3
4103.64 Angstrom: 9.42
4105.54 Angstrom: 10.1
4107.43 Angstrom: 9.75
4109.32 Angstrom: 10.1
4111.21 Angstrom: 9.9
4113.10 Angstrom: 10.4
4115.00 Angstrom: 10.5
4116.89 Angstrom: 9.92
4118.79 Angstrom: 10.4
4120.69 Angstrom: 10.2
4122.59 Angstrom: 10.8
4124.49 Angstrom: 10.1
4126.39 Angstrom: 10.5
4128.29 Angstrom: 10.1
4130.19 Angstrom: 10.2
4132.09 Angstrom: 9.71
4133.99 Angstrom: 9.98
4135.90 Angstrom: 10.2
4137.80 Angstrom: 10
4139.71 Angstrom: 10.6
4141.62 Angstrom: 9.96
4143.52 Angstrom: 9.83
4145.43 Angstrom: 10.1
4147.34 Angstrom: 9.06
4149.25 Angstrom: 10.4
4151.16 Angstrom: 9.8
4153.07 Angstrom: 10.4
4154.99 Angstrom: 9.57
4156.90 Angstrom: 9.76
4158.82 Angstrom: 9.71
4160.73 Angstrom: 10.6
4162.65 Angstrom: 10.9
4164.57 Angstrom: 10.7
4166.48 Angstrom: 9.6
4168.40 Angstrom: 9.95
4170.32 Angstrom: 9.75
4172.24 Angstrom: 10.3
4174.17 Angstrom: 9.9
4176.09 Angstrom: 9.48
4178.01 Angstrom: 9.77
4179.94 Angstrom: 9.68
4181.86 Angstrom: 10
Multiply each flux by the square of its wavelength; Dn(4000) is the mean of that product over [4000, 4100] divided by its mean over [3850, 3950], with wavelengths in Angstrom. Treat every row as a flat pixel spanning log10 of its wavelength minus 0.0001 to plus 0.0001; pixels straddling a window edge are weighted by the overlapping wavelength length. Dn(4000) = 2.04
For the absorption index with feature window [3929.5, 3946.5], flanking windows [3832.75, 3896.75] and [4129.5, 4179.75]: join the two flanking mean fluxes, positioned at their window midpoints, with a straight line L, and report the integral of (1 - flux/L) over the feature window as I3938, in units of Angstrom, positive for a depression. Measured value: 5.5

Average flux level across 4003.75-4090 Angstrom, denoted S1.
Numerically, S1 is 10.1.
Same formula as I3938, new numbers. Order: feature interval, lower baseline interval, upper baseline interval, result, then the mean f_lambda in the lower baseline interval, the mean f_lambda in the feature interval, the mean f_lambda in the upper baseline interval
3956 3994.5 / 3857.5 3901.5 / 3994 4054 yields 8.2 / 5.27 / 6.75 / 10.1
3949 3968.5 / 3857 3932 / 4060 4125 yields 2.9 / 5.59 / 5.96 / 10.1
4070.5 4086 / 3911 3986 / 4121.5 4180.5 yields -2.9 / 5.77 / 10.1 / 10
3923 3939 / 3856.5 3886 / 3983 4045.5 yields 6.8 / 4.73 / 3.98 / 10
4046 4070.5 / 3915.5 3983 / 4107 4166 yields -4.6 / 5.52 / 9.74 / 10.1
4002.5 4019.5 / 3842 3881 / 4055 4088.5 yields -4.0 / 4.7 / 10.4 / 9.9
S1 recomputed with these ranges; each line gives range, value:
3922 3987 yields 5.62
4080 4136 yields 10.3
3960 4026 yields 8.43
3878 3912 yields 6.07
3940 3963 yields 6.36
